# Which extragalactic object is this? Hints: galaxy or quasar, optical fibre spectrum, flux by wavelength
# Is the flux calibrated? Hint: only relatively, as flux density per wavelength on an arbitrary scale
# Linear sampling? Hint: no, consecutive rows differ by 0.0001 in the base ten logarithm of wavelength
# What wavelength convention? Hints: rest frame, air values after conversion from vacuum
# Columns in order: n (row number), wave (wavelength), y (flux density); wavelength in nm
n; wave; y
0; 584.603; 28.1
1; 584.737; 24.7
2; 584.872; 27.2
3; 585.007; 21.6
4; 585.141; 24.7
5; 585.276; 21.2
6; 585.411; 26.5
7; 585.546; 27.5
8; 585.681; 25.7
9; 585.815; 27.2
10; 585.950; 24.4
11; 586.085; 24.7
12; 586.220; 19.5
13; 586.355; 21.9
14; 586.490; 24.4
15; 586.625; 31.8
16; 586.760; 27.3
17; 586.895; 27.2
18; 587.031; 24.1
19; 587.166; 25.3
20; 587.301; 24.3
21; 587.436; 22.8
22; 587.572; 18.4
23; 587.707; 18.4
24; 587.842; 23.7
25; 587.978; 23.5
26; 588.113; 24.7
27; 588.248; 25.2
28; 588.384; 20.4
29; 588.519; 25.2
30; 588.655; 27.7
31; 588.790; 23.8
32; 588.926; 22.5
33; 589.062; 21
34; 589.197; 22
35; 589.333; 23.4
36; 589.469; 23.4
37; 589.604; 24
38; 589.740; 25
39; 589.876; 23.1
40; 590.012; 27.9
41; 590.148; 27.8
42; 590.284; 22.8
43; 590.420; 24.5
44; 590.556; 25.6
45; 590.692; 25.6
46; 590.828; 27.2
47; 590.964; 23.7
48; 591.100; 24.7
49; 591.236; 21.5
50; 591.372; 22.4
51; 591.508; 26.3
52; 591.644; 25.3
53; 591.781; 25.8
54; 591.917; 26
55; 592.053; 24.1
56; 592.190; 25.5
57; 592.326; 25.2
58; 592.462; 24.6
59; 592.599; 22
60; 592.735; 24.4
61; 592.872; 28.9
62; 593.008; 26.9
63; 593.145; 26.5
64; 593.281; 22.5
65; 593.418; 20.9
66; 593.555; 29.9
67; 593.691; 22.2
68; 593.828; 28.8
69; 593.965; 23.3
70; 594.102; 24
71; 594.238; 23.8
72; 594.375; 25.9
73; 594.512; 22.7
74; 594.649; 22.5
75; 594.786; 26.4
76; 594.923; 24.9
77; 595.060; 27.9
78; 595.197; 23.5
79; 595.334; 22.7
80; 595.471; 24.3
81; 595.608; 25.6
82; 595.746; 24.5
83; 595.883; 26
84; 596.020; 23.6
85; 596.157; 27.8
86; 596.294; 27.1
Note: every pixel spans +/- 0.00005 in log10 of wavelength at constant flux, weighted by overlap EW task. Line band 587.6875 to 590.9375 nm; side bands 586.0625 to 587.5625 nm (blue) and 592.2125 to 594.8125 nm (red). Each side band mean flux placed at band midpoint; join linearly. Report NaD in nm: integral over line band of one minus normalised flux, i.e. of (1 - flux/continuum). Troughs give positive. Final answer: 0.06 nm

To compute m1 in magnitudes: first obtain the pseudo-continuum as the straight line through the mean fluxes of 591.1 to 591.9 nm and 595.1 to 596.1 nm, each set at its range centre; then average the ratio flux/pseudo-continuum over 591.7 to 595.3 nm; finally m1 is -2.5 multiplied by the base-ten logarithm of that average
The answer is -0.02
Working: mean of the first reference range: 24.4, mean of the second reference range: 24.5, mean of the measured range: 24.9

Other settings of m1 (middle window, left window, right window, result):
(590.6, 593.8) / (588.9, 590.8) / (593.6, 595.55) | -0.02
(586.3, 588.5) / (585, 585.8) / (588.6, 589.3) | 0.00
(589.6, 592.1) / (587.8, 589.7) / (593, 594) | -0.03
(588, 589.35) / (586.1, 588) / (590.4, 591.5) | 0.02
